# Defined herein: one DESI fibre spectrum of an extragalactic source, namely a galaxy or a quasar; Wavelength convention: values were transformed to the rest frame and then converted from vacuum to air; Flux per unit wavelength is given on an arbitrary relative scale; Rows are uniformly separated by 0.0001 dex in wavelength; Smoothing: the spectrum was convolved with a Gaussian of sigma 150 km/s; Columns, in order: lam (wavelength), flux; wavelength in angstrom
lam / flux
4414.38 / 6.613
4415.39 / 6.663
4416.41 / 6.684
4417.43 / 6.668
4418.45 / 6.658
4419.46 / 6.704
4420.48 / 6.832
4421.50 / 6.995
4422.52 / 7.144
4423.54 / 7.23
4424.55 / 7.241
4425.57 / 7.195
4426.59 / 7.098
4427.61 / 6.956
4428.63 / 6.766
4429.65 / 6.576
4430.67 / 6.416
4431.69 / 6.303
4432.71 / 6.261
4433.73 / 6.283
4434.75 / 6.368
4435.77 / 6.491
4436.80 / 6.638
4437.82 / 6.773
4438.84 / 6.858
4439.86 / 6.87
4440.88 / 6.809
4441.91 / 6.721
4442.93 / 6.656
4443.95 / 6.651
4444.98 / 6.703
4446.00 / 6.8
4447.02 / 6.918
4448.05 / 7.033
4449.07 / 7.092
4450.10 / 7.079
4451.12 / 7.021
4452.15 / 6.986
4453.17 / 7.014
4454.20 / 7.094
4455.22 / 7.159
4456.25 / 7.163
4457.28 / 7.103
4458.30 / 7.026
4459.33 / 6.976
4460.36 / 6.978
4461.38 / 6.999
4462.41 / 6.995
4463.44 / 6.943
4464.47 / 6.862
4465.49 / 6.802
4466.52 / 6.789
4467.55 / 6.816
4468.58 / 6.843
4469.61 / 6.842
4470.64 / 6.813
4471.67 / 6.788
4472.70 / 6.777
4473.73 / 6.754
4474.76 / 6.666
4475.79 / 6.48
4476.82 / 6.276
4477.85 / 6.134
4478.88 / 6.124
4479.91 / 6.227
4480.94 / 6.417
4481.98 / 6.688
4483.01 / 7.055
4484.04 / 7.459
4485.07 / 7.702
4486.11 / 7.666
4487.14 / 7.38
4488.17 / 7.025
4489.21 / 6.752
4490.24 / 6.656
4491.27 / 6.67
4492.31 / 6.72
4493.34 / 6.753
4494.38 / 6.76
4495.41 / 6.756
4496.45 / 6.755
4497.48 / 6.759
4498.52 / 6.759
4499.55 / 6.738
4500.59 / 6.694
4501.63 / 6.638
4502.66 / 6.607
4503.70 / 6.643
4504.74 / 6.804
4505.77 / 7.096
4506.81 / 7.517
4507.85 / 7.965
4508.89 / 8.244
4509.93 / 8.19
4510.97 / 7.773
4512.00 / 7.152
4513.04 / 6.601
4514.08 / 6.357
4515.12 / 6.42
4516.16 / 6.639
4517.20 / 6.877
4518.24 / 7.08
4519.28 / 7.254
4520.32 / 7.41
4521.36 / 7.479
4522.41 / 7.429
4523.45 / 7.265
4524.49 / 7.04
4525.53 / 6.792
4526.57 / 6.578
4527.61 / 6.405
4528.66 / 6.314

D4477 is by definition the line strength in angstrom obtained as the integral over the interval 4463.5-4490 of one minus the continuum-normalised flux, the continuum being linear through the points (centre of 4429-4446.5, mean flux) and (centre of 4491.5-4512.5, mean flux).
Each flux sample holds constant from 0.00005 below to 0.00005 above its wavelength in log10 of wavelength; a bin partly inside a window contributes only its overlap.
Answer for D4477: 0.3 angstrom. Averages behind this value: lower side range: 6.6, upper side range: 7.06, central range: 6.81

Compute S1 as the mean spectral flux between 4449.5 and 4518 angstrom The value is 6.91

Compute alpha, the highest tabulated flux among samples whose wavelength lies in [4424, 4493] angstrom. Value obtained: 7.702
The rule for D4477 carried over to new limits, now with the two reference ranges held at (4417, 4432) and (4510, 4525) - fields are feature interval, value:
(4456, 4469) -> 0.0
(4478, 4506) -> 0.9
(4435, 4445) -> 0.3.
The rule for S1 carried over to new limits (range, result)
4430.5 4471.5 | 6.83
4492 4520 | 6.99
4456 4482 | 6.74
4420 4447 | 6.76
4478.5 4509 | 6.92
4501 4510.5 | 7.29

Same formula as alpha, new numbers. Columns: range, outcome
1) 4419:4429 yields 7.241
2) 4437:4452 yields 7.092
